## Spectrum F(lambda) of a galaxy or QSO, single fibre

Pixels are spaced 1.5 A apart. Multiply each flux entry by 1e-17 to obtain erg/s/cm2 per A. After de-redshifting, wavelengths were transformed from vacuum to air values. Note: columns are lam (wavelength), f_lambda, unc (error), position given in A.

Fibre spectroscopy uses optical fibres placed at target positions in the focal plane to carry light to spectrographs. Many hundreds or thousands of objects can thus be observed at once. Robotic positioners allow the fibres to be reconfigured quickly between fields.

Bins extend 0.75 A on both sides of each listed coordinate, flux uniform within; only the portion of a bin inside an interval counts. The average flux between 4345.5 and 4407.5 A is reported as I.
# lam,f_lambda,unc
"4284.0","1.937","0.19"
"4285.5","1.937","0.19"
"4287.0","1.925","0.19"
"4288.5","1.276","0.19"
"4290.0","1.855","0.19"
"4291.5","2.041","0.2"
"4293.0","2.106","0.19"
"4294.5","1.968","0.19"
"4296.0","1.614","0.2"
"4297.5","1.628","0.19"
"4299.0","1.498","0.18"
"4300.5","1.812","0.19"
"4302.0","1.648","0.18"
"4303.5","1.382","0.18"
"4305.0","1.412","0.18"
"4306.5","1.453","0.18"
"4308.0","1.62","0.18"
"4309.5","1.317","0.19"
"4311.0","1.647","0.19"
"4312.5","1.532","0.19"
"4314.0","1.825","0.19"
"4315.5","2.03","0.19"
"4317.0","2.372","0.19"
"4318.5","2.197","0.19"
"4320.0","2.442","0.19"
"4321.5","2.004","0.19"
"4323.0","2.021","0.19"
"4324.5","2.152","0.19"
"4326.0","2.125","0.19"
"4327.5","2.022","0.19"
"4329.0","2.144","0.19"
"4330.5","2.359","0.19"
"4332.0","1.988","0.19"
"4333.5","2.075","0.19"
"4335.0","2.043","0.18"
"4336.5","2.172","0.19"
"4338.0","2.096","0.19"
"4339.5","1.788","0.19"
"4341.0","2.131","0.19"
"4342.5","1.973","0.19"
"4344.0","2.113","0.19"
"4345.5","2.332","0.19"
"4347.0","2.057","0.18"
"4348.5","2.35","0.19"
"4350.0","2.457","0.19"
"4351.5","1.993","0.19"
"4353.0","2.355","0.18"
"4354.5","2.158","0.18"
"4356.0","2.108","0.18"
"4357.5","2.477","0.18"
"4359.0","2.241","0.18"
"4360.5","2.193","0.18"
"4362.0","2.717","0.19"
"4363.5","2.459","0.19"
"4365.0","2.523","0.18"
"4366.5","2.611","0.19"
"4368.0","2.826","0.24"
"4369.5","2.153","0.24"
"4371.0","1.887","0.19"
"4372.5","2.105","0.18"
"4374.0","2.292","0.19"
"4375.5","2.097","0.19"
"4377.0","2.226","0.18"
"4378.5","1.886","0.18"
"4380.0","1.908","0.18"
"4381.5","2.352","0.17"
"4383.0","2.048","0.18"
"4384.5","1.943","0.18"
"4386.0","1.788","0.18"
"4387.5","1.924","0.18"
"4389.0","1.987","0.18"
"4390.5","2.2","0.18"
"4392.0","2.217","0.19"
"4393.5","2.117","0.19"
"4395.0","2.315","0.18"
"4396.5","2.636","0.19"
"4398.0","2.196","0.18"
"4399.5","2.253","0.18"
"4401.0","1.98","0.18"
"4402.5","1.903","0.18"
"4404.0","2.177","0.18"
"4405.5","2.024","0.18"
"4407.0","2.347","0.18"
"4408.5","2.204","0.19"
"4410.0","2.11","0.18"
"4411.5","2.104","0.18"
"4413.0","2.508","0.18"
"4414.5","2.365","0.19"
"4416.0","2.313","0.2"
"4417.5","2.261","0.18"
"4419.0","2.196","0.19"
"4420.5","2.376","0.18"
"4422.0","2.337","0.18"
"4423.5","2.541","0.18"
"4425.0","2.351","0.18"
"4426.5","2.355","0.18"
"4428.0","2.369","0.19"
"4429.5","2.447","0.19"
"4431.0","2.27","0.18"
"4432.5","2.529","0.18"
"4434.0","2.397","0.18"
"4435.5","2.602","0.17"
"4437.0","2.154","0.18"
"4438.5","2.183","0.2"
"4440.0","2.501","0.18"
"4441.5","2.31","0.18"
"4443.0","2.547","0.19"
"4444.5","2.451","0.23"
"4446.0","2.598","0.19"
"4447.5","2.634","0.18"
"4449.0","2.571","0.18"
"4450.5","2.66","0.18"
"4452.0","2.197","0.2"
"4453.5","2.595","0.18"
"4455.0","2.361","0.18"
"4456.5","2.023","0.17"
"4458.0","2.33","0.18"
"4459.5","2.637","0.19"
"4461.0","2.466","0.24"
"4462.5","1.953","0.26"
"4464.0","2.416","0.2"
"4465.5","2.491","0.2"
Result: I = 2.21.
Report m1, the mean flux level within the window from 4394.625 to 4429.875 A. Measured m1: 2.28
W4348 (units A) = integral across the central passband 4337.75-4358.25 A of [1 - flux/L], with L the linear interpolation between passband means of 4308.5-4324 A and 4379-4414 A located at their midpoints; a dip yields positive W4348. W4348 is -1.6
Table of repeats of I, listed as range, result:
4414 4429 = 2.35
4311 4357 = 2.11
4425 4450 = 2.43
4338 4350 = 2.13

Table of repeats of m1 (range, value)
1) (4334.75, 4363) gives 2.2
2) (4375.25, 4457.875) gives 2.27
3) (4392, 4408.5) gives 2.2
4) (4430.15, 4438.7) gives 2.37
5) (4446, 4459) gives 2.44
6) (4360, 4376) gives 2.36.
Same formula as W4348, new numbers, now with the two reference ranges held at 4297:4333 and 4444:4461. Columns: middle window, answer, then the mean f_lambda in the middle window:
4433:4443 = 0.1 A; 2.38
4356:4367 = -2.0 A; 2.43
